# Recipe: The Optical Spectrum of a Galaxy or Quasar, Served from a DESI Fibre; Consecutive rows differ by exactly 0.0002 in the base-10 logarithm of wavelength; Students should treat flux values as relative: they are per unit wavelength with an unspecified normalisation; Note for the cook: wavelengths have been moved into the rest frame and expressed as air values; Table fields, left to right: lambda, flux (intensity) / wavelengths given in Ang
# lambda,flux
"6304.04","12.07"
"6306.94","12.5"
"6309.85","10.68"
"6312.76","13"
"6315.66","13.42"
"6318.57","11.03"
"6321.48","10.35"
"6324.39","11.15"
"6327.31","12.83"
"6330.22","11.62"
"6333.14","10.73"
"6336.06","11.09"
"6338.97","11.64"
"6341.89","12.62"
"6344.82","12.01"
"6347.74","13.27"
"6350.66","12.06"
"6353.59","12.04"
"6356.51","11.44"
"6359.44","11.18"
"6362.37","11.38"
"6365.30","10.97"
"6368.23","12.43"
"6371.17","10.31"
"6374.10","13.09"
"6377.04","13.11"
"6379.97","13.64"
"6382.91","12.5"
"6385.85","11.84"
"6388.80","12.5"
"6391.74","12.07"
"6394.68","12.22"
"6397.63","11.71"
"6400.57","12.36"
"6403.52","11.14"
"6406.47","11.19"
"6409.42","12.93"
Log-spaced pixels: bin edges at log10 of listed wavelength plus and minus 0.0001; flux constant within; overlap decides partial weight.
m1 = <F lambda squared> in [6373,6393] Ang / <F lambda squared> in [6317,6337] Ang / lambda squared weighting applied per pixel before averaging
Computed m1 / 1.14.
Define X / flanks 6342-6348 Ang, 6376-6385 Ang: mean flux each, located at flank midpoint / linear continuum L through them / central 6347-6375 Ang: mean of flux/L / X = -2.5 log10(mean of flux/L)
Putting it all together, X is 0.09 mag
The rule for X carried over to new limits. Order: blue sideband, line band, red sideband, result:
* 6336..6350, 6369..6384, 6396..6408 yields -0.058 mag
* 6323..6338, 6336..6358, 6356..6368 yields -0.062 mag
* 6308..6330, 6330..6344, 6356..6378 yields 0.020 mag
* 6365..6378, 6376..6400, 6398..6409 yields -0.051 mag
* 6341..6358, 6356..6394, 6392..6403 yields 0.005 mag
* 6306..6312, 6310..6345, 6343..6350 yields 0.033 mag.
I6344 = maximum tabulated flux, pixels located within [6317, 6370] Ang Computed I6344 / 13.27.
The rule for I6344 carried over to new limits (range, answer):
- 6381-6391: 12.5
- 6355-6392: 13.64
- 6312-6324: 13.42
